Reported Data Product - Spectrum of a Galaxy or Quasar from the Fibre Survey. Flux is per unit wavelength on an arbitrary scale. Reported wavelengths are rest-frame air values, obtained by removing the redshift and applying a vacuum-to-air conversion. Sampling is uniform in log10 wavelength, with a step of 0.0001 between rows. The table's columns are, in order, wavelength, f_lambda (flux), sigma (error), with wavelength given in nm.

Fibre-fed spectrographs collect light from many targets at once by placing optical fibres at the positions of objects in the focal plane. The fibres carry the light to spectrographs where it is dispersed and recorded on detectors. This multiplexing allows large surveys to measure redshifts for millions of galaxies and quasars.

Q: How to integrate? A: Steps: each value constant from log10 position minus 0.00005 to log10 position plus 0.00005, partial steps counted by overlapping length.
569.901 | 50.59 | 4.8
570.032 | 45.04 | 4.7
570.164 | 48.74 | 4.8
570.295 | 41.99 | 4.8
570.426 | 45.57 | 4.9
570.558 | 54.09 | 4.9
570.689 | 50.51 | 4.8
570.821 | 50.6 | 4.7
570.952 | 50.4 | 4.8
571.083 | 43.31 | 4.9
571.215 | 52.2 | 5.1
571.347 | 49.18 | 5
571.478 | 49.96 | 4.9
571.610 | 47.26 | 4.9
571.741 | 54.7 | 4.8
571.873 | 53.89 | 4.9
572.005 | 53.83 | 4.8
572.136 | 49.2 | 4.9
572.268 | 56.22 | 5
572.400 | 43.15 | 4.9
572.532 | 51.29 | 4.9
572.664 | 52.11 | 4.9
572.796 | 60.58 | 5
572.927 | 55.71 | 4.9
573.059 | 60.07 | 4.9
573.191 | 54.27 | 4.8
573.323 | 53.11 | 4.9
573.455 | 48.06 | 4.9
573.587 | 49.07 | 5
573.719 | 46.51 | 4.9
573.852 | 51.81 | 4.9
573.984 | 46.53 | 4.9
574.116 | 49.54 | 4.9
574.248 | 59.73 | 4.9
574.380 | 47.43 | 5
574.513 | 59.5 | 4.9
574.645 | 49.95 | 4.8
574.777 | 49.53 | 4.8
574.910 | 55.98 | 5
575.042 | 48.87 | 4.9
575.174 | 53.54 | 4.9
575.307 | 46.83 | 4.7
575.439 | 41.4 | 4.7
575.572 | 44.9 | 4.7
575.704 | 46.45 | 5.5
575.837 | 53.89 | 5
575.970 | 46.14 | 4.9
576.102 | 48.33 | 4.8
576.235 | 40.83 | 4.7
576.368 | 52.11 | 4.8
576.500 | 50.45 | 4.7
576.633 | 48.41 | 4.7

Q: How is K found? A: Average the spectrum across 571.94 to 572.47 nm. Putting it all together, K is 50.6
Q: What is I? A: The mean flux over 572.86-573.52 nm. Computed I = 54.3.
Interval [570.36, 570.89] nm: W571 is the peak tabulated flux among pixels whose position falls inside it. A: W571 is 54.09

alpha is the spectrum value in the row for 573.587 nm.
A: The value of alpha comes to 49.07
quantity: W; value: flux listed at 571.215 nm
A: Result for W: 52.2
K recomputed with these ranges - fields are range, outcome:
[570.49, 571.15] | 49.7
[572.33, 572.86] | 51.7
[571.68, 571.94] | 54.2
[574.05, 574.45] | 52.3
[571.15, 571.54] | 50.5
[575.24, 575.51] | 44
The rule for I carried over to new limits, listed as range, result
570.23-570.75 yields 48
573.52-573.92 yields 49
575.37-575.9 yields 46.6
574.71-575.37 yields 51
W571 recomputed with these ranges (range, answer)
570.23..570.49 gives 45.57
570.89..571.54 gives 52.2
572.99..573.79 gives 60.07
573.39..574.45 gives 59.73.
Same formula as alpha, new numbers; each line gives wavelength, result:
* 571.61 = 47.26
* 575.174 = 53.54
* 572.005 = 53.83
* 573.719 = 46.51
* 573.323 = 53.11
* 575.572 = 44.9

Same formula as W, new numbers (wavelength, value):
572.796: 60.58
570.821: 50.6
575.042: 48.87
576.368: 52.11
